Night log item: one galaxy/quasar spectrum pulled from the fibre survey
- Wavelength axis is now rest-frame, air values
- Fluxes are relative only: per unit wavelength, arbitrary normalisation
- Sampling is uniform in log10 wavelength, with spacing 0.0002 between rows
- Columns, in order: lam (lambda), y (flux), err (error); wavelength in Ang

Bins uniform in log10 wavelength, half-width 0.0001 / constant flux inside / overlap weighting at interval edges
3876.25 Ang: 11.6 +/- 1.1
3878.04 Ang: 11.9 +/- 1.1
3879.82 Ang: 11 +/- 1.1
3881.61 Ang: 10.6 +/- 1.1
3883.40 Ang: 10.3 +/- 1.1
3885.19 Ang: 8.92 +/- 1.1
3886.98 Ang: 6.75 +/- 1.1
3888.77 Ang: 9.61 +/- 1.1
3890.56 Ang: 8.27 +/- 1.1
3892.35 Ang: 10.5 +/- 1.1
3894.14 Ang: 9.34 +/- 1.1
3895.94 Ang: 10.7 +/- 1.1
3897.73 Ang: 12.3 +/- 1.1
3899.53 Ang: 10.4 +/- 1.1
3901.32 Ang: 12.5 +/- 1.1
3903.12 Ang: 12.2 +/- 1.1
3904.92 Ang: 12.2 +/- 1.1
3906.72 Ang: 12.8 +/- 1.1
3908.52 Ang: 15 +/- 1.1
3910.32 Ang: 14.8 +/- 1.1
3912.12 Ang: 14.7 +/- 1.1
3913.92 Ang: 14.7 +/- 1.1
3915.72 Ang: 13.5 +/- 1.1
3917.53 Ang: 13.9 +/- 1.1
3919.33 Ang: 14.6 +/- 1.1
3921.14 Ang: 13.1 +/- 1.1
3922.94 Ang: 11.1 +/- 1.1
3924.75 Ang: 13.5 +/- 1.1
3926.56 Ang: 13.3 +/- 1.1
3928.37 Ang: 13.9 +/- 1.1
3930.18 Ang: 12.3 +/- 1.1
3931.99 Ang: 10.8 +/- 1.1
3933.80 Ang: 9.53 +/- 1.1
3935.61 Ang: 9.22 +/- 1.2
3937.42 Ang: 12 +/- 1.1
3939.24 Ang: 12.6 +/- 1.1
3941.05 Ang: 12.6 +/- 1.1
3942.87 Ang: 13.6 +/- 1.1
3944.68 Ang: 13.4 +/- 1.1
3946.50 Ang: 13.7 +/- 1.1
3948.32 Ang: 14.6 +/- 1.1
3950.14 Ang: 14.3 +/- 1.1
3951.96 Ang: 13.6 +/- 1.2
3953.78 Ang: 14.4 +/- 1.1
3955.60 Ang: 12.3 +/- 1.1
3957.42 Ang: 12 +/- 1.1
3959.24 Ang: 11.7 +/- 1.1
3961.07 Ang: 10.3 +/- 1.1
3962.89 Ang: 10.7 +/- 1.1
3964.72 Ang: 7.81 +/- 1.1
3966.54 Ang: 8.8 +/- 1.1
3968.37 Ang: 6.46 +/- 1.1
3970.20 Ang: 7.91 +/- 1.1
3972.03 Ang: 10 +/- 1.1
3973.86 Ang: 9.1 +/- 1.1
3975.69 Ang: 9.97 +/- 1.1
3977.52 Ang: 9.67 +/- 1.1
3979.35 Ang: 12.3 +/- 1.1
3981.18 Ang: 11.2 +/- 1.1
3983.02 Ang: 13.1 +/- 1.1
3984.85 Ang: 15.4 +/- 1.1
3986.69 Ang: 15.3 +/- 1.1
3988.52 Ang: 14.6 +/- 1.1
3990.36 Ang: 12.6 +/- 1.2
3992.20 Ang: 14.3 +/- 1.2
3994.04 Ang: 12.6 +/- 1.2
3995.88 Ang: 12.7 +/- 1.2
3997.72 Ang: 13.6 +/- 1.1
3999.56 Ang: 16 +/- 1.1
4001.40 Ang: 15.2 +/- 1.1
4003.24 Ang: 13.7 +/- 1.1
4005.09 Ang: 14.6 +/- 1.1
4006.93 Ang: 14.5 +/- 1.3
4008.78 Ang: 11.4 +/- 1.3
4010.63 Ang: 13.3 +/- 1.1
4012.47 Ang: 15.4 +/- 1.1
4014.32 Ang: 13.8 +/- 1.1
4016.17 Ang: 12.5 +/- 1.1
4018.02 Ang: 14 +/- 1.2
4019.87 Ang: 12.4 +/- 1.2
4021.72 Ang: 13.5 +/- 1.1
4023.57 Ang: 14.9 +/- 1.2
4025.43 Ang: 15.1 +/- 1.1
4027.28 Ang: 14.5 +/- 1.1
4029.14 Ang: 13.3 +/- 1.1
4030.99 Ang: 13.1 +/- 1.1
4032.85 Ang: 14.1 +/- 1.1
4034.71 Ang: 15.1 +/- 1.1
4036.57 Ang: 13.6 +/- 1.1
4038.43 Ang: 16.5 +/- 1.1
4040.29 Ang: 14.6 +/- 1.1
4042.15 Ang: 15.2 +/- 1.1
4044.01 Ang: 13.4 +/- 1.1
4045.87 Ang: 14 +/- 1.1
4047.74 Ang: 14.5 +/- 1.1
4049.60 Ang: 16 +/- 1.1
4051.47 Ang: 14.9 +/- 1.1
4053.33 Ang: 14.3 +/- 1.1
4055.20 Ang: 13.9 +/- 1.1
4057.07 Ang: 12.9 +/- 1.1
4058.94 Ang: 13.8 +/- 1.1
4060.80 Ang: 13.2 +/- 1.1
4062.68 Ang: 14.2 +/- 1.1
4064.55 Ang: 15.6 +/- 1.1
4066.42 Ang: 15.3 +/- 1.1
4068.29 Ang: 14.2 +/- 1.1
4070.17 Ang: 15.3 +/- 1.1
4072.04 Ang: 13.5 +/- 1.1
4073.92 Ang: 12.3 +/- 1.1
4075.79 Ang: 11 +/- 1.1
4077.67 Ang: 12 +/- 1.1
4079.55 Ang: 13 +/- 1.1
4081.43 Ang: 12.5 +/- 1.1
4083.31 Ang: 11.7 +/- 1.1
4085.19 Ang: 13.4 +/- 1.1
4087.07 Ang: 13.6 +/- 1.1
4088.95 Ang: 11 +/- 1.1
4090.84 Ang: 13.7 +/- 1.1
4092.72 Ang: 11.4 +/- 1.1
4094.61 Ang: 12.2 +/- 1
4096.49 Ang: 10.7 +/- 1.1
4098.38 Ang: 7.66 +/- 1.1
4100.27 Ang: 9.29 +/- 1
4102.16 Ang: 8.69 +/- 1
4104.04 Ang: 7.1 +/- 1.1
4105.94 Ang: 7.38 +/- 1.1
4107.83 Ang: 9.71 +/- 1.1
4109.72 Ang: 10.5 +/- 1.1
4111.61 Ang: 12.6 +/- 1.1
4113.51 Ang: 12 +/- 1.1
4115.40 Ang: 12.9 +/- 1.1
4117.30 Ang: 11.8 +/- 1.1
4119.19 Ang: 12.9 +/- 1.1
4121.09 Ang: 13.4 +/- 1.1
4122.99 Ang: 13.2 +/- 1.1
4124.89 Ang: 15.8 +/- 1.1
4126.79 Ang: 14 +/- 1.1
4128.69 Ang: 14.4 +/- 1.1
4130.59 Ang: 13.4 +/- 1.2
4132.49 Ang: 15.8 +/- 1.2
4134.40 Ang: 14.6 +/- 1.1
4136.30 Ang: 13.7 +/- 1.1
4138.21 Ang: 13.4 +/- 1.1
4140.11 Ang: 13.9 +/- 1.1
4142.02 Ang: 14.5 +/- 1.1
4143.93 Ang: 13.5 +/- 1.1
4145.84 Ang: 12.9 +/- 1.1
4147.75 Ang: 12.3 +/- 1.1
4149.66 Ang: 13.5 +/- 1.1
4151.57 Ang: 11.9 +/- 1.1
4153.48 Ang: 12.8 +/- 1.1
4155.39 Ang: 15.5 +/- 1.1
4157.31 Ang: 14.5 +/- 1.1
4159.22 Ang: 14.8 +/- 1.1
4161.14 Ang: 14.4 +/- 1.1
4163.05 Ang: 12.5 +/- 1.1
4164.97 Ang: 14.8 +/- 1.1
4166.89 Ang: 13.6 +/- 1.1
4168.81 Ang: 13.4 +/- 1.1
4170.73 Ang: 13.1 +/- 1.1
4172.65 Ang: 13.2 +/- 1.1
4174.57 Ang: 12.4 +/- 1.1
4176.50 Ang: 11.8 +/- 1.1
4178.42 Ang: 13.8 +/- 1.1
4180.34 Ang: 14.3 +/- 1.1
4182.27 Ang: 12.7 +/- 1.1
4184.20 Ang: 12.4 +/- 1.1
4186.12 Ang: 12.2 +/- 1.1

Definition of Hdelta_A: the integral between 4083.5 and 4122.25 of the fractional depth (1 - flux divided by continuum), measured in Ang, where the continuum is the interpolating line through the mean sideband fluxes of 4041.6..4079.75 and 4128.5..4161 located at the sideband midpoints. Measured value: 7.73 Ang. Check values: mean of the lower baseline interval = 13.9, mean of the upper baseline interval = 13.8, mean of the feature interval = 11.1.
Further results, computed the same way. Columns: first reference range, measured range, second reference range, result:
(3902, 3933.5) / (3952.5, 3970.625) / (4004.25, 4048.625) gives 4.3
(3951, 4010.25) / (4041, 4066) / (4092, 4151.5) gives -4.4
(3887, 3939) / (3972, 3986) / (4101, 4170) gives 1.0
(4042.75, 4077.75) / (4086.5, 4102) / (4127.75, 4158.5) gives 3.2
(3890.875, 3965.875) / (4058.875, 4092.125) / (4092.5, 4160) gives -2.1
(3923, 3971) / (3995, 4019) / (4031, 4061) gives -1.0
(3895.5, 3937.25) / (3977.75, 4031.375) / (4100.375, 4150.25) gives -4.6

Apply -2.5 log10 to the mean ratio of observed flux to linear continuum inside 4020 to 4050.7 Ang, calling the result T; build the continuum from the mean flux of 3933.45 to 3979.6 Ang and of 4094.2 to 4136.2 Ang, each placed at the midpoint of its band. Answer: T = -0.24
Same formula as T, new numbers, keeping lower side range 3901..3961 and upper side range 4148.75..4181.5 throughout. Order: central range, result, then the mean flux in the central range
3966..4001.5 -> 0.09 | 12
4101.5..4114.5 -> 0.35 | 9.75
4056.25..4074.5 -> -0.06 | 14.1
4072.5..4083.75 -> 0.10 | 12.2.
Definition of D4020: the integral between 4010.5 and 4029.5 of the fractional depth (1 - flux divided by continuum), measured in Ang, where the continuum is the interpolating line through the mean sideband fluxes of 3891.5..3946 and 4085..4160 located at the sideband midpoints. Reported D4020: -2.2 Ang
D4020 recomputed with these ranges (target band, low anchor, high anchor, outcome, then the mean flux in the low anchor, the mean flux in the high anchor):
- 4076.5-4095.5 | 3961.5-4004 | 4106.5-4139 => 0.5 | 11.9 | 13.1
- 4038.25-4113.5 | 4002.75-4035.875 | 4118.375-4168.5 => 6.7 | 13.8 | 13.8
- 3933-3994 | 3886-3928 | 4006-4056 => 5.9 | 12.2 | 14.1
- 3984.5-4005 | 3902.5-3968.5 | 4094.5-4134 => -3.2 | 12.5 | 11.7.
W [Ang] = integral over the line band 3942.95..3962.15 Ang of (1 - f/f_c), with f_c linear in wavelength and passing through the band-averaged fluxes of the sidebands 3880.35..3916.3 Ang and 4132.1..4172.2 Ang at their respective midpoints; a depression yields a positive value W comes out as -1.71 Ang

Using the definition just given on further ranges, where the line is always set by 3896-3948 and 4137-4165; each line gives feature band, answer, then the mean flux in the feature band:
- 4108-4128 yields 1.06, 12.8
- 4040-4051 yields -1.15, 14.6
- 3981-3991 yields -0.69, 13.9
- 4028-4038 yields -0.60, 14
